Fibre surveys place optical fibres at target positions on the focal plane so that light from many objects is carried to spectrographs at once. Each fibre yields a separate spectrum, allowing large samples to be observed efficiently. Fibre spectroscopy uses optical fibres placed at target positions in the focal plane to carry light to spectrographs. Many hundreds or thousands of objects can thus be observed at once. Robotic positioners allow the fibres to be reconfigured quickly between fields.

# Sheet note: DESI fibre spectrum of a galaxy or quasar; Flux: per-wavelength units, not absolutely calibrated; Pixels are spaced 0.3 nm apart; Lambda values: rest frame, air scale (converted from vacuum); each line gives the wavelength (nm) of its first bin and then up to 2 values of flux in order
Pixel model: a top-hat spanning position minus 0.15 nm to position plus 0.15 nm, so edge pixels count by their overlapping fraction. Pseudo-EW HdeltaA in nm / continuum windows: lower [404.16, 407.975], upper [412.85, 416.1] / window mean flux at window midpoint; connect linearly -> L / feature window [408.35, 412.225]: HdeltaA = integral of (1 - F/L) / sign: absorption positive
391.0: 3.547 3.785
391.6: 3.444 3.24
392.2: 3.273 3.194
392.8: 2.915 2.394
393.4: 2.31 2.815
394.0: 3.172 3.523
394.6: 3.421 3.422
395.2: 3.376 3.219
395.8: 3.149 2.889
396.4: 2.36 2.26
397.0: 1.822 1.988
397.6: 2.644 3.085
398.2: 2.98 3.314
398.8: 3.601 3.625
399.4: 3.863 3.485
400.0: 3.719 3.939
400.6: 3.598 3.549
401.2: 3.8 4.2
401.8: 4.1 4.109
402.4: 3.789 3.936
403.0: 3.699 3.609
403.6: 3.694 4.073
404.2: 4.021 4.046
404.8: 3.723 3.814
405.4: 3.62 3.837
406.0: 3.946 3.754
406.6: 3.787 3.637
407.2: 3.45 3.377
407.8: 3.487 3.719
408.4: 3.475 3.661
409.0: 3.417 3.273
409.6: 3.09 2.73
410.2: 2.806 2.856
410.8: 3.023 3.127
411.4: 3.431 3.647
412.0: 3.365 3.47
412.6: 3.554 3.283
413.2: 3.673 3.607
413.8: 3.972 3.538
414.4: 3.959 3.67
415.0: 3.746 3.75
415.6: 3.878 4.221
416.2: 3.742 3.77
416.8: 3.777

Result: 0.54 nm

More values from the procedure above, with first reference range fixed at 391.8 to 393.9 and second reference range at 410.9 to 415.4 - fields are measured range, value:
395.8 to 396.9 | 0.16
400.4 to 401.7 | -0.27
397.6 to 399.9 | -0.22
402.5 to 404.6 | -0.40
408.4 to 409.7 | 0.02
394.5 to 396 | -0.17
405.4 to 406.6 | -0.17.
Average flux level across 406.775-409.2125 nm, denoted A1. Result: 3.52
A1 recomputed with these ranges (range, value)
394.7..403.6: 3.36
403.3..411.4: 3.52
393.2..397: 2.94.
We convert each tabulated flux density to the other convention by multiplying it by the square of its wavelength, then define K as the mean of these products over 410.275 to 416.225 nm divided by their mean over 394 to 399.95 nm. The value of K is 1.26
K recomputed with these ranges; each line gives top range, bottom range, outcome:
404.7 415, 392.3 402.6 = 1.15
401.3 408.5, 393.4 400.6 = 1.27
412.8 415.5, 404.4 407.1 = 1.02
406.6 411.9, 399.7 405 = 0.89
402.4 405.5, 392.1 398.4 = 1.39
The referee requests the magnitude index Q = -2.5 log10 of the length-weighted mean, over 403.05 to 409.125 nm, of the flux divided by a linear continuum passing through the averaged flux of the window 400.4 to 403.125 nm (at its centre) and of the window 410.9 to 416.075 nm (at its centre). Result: 0.021 mag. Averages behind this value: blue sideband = 3.87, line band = 3.71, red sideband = 3.64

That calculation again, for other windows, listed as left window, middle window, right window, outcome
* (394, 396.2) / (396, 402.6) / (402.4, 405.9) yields 0.076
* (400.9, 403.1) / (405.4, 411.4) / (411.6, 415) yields 0.108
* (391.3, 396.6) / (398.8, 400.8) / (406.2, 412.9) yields -0.160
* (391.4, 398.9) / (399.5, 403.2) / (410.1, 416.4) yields -0.208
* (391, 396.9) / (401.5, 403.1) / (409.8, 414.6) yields -0.227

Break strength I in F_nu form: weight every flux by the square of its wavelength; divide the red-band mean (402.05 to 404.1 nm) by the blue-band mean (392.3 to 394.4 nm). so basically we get 1.4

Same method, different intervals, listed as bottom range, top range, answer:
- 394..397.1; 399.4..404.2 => 1.33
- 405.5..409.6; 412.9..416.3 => 1.09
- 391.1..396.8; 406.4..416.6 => 1.25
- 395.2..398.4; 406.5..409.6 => 1.38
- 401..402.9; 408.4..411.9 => 0.84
